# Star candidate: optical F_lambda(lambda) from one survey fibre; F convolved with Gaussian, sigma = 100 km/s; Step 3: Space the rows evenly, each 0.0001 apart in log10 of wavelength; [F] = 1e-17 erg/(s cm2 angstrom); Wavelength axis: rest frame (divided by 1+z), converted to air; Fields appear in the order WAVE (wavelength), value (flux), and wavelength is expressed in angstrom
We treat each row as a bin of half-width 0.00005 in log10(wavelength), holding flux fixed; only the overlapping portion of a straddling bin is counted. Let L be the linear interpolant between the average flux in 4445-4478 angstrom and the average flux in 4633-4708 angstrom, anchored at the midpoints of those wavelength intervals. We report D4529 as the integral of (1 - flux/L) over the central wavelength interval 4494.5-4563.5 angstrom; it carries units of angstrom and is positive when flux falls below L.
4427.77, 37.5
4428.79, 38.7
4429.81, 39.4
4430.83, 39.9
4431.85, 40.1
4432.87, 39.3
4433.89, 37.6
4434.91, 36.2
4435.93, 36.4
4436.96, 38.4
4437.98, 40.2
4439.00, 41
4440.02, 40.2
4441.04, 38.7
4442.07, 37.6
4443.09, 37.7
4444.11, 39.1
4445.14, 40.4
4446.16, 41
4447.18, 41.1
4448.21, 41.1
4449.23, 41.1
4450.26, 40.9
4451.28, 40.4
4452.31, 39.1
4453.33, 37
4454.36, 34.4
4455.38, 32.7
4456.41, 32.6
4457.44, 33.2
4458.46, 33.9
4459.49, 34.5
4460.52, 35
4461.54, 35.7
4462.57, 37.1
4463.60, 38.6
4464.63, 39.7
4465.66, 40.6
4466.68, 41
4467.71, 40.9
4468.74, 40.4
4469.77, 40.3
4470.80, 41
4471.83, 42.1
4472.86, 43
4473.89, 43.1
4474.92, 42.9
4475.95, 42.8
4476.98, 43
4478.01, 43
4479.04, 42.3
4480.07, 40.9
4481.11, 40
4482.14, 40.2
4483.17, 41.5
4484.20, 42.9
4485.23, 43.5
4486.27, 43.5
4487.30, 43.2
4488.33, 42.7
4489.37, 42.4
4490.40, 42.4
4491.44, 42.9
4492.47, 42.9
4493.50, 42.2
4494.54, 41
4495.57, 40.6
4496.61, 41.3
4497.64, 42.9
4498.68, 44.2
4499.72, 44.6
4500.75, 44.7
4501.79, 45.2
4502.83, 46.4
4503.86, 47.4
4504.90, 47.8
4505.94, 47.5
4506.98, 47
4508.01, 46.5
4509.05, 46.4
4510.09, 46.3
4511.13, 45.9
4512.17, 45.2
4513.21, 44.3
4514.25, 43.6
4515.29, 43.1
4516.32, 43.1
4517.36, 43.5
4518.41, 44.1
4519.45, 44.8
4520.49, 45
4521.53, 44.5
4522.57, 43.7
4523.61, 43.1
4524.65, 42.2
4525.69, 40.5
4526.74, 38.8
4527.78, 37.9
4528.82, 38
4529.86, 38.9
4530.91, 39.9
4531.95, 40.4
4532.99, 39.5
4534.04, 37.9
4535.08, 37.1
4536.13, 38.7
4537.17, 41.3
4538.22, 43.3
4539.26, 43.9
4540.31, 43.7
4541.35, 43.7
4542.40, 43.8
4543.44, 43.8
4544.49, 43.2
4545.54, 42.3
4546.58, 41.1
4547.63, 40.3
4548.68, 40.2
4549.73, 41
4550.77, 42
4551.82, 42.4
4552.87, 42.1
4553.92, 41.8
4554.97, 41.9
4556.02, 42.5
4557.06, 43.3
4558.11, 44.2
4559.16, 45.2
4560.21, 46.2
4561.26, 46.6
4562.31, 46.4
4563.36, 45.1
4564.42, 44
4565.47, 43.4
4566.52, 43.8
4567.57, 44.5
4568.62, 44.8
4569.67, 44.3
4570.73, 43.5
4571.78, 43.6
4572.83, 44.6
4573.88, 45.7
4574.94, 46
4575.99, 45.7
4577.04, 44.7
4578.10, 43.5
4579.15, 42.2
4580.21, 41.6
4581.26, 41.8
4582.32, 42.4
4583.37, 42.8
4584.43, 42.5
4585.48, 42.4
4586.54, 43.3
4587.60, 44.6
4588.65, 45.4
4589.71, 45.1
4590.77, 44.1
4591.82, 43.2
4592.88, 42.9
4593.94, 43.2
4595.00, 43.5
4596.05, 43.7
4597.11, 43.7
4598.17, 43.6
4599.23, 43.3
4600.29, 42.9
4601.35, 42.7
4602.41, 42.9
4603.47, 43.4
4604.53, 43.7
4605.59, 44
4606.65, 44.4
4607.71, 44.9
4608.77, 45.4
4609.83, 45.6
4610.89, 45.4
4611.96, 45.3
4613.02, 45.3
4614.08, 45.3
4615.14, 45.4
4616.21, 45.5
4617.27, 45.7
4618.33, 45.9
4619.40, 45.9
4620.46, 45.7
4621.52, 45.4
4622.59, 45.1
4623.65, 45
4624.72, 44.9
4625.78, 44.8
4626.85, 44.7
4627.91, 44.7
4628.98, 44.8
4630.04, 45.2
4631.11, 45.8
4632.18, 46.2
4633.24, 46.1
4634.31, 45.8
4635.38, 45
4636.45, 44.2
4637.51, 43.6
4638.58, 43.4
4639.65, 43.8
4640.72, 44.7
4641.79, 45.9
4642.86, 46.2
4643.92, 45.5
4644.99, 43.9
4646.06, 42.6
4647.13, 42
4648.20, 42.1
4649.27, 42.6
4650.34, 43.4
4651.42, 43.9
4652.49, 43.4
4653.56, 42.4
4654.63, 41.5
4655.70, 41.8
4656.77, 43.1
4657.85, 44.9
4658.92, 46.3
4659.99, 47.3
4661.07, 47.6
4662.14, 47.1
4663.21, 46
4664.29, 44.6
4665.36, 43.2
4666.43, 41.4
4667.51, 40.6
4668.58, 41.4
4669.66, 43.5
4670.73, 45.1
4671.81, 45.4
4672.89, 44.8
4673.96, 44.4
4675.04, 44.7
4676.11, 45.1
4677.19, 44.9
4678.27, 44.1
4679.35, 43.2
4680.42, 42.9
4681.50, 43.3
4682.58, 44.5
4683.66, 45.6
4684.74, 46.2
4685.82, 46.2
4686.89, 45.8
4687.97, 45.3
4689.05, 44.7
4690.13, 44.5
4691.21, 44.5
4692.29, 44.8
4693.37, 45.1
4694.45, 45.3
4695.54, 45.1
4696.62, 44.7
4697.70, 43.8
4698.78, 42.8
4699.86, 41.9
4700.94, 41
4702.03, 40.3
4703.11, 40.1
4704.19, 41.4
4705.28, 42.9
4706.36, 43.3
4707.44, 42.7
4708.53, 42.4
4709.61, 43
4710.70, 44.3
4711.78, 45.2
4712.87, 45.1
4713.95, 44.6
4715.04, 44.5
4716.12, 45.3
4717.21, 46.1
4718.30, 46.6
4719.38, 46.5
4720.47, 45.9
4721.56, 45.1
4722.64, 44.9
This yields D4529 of -4.0 angstrom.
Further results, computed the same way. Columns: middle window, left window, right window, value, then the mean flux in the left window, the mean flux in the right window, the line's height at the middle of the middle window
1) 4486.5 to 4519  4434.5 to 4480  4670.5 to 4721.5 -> -3.3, 39.1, 44.2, 40.1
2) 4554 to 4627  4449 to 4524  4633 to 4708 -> -2.0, 41.9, 44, 43.1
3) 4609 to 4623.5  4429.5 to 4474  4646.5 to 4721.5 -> -1.0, 38.7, 44.1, 42.5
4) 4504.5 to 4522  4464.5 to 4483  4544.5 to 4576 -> -1.1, 41.6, 43.6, 42.5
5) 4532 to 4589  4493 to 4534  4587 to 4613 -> 0.9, 43.3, 44.1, 43.7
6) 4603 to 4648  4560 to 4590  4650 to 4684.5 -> -0.8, 44.1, 44.1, 44.1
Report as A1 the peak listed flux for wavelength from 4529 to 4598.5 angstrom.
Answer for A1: 46.6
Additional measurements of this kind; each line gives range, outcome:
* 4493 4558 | 47.8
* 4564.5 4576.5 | 46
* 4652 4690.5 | 47.6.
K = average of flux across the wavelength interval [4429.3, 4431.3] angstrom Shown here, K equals 39.6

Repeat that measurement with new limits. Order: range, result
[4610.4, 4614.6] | 45.3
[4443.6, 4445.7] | 39.8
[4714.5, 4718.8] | 45.6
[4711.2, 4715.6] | 44.9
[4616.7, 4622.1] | 45.7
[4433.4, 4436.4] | 36.8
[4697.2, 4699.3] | 43.3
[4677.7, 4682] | 43.4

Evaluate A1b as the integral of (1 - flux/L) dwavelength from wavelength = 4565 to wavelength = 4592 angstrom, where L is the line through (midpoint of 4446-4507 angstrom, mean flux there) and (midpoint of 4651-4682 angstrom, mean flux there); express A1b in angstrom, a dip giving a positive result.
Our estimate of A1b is -0.7 angstrom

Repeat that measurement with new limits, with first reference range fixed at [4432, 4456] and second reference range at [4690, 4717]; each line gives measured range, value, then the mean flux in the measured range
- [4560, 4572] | -1.1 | 44.7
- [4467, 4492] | -1.7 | 42.1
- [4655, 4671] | -0.5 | 44.2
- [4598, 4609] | -0.5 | 43.7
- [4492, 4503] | -0.9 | 43.2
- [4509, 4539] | -1.4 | 42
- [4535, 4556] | -0.7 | 42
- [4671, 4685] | -0.5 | 44.5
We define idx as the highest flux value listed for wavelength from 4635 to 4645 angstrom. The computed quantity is 46.2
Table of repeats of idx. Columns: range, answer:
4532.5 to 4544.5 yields 43.9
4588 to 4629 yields 45.9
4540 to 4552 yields 43.8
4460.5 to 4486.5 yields 43.5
